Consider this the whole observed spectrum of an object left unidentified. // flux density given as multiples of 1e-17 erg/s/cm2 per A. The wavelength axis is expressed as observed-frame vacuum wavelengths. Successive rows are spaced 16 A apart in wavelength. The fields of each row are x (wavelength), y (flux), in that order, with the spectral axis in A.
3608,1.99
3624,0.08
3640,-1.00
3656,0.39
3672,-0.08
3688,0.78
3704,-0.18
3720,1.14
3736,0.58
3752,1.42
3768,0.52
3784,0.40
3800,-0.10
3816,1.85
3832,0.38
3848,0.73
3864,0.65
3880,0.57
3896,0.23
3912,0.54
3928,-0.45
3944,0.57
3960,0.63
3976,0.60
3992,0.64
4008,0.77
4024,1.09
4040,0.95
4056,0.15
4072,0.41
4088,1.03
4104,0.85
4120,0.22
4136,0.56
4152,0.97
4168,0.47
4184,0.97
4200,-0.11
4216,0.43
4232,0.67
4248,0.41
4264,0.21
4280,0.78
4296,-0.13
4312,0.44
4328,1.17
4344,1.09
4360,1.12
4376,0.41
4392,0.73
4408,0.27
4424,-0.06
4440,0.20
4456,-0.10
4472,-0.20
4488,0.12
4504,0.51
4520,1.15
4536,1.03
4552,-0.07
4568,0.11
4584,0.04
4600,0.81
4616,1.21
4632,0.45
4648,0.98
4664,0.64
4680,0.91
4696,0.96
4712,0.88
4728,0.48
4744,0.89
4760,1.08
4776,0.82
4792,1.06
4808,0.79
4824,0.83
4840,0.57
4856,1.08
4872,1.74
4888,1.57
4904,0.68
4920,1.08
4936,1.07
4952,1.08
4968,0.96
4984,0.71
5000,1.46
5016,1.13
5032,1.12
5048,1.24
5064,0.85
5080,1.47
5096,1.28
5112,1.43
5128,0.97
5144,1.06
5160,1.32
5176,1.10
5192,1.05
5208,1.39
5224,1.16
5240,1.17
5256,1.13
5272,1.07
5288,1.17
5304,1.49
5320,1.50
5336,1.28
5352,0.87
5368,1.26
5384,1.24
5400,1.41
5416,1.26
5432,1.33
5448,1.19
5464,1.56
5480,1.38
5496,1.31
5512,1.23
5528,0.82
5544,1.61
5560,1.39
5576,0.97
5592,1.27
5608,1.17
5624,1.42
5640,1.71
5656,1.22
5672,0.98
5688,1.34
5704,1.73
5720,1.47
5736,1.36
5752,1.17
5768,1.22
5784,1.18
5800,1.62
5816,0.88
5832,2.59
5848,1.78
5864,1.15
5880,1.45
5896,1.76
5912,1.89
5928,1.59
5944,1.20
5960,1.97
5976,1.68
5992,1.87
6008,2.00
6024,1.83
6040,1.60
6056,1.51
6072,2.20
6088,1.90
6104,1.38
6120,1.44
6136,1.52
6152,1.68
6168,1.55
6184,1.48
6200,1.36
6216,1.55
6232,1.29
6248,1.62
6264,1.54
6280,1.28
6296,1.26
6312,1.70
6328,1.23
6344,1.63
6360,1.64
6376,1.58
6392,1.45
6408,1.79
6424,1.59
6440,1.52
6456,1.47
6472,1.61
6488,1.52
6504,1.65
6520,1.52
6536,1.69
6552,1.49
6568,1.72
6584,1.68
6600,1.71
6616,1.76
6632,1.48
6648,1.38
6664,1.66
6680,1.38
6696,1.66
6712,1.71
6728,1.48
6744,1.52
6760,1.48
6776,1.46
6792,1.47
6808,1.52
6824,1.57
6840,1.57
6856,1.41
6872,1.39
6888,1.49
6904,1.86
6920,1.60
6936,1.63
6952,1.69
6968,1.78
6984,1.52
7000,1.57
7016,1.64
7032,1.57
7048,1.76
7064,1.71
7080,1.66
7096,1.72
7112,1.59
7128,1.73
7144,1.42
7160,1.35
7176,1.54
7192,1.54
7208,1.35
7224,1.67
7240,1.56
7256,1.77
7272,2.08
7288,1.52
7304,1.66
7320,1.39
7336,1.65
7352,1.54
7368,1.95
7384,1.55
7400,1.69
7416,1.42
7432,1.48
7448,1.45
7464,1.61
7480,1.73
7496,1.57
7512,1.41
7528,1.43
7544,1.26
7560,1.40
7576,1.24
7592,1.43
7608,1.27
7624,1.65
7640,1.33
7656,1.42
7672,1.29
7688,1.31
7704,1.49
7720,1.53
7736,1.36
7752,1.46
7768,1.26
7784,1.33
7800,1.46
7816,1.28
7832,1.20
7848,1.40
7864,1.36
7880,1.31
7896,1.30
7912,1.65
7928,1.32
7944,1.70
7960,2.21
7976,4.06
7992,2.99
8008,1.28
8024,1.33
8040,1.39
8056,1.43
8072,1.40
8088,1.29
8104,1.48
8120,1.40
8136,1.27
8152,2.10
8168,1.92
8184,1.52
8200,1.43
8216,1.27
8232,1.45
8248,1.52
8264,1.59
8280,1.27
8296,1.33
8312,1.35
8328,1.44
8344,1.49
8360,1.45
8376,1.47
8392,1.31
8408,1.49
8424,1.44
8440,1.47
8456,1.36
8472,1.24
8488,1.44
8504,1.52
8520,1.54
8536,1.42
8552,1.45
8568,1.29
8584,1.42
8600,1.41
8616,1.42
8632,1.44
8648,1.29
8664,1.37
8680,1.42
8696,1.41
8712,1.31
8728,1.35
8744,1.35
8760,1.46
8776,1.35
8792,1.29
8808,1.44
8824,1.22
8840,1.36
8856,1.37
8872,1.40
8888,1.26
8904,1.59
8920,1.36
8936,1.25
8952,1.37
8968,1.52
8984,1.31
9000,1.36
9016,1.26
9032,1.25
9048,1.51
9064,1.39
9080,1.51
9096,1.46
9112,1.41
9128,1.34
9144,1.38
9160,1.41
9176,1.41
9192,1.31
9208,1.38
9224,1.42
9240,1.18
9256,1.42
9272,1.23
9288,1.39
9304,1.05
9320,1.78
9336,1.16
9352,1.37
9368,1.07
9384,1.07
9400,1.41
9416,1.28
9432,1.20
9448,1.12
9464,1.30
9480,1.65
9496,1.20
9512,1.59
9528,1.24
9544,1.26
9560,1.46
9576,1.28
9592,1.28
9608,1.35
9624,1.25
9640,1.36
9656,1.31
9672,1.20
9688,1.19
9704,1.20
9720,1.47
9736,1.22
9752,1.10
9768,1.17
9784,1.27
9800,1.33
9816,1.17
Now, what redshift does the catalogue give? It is 0.21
